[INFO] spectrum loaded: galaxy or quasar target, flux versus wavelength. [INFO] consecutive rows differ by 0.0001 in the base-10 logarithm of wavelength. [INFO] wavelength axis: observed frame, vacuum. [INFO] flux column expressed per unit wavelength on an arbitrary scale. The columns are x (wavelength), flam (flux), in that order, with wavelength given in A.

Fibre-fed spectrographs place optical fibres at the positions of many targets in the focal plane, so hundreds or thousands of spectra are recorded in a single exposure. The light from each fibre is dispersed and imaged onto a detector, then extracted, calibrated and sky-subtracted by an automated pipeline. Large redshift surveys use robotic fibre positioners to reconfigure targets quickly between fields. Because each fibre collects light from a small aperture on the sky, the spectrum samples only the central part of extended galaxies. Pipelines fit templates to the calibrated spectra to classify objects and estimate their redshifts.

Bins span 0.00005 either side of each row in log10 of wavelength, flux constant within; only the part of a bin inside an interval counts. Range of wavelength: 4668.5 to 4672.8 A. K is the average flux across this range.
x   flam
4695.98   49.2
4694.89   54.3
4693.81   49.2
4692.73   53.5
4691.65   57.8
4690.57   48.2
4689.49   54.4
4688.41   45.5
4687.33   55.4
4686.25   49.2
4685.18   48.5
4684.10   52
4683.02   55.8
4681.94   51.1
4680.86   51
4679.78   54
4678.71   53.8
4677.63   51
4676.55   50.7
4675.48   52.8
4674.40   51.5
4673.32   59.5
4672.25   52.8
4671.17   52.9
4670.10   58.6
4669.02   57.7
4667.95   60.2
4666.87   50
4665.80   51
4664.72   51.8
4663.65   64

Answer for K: 55.5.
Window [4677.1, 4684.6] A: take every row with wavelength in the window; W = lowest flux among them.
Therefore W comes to 51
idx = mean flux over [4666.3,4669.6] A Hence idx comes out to 55.9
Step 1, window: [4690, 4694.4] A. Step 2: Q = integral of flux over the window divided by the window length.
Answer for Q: 52.2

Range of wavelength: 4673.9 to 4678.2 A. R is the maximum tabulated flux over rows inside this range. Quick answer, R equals 52.8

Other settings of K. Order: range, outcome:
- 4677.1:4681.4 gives 52.5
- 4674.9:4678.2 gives 51.5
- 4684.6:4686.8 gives 49.1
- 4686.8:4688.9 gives 50.5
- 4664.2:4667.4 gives 50.9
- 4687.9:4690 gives 49.9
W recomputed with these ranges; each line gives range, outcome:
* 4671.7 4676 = 51.5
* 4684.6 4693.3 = 45.5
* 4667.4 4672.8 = 52.8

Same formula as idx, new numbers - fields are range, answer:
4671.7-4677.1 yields 53.4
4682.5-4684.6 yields 53.9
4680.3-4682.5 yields 51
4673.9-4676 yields 52.1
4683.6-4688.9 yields 50.2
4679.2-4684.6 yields 52.8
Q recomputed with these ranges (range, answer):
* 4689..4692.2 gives 53.5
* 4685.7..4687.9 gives 52.4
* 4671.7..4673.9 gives 56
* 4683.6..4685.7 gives 50.2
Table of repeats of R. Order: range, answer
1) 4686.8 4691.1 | 55.4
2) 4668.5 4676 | 59.5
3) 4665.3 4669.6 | 60.2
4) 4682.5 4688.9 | 55.8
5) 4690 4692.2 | 57.8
